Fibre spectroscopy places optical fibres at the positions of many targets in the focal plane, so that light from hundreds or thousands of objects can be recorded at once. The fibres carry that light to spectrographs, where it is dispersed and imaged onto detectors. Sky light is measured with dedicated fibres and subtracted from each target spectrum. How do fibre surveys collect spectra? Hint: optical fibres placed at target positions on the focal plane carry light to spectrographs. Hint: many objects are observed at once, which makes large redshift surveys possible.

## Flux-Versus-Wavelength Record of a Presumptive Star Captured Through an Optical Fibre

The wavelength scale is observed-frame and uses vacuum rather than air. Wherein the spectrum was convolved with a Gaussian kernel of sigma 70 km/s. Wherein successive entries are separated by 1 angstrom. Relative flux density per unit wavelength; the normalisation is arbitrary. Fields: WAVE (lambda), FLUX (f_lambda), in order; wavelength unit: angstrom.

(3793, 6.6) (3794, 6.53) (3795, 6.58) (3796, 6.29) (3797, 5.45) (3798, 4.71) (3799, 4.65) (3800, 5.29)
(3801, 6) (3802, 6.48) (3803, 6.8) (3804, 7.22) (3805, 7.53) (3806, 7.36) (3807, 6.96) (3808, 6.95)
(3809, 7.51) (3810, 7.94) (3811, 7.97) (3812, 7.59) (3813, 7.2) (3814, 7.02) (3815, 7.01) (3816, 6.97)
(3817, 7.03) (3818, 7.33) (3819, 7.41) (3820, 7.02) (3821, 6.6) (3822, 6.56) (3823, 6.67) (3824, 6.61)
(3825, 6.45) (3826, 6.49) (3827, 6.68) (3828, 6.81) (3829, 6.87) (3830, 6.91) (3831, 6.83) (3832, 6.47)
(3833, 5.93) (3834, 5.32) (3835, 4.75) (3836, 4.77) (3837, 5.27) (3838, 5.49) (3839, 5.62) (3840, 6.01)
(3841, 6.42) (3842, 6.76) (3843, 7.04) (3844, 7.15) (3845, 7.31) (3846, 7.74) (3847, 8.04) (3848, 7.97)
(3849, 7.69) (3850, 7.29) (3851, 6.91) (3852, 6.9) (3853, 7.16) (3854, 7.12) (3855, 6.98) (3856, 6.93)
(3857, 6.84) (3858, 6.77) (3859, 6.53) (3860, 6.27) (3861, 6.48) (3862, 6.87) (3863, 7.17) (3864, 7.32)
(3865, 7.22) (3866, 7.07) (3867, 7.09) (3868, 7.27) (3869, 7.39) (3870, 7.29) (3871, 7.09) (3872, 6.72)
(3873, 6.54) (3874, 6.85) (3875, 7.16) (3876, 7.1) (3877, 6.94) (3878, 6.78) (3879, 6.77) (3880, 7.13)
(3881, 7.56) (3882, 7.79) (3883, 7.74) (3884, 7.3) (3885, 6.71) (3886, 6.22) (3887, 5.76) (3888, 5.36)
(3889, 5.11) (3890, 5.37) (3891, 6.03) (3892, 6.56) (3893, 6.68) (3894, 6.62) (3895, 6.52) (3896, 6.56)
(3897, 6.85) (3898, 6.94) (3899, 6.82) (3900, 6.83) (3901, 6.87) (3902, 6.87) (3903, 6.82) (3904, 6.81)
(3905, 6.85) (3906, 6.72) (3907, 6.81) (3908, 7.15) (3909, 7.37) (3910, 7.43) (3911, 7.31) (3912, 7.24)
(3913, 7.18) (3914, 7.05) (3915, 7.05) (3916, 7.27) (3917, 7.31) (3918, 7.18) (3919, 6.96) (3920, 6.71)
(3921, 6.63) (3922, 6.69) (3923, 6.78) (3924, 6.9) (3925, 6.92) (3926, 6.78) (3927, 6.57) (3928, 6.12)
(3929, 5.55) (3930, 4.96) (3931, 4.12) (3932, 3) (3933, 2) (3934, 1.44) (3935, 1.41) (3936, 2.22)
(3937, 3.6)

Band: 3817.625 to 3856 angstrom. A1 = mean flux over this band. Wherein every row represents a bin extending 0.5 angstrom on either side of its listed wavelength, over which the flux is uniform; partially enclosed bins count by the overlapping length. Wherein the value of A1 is 6.67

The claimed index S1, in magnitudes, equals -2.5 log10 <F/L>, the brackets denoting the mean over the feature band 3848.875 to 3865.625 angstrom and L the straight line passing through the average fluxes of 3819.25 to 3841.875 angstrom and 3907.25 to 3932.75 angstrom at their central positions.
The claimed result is -0.10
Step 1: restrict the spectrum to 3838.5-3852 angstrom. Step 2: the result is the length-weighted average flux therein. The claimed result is 7.07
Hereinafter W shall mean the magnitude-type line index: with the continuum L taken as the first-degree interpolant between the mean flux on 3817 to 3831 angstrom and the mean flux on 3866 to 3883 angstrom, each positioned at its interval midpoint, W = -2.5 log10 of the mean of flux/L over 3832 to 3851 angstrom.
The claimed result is 0.07 mag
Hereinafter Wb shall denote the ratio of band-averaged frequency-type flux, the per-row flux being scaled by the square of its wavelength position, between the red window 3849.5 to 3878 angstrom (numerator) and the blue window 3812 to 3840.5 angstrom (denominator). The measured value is 1.1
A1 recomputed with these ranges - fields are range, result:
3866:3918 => 6.86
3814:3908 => 6.75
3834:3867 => 6.73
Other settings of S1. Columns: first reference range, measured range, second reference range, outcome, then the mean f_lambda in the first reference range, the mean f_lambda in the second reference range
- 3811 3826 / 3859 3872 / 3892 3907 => -0.02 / 6.98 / 6.76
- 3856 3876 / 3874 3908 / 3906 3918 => 0.06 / 6.95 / 7.18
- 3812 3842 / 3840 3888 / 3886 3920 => -0.07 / 6.46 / 6.73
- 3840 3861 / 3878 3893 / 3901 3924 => 0.08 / 7.05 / 7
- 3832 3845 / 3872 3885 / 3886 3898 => -0.16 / 5.96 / 6.17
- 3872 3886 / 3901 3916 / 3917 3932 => -0.08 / 7.06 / 6.27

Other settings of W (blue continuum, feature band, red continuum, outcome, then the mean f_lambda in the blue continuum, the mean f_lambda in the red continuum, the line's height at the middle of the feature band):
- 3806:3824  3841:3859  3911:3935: -0.06 mag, 7.15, 5.95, 6.76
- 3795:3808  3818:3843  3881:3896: 0.00 mag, 6.27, 6.46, 6.33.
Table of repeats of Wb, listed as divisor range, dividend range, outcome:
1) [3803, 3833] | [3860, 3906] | 1.00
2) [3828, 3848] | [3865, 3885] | 1.13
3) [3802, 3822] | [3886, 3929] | 0.98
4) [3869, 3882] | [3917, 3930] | 0.96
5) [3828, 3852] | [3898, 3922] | 1.11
